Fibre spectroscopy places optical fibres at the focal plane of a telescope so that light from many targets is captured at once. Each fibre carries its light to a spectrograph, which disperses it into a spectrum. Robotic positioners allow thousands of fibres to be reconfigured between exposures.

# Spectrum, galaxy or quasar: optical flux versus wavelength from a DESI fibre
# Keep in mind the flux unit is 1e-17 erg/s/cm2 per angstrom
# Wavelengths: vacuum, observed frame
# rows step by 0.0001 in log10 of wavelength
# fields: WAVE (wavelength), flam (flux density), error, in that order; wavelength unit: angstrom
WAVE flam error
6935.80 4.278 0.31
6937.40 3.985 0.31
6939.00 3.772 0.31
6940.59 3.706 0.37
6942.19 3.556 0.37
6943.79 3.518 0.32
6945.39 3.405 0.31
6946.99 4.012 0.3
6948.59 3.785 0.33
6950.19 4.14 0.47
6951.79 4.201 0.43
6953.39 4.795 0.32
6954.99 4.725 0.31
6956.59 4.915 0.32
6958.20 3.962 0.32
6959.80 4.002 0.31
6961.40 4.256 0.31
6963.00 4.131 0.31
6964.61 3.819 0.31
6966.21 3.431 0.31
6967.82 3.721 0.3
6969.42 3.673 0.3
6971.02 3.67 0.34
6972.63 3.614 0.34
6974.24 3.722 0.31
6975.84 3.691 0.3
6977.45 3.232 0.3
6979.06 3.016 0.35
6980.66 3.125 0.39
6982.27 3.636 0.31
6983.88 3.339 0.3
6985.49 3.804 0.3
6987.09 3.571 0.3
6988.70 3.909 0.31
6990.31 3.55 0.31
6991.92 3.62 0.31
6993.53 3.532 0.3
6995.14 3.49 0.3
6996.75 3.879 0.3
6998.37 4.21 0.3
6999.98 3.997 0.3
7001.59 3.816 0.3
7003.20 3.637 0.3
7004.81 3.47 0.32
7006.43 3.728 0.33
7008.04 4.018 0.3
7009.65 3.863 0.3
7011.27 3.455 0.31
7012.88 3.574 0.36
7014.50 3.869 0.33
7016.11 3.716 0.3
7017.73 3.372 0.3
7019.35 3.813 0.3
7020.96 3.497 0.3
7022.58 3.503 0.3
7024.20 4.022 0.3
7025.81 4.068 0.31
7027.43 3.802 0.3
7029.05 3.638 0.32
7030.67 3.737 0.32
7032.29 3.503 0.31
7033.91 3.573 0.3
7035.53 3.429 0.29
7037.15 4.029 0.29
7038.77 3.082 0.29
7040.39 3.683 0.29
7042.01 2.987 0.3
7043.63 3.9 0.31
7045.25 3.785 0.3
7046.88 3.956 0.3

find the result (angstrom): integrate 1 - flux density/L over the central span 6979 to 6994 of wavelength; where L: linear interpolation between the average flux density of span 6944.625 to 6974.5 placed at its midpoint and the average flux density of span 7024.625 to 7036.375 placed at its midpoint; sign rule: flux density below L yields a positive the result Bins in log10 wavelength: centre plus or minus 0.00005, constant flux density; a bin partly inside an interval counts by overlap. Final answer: 1.4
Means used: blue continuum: 4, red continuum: 3.69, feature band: 3.54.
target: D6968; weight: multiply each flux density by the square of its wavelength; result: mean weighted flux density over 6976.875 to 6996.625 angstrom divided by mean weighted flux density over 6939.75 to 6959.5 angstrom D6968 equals 0.9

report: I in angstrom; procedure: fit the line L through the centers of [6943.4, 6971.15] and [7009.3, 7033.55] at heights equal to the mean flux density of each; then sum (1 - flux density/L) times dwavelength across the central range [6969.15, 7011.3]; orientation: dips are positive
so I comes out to 2.3 angstrom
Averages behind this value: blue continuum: 4.02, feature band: 3.64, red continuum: 3.69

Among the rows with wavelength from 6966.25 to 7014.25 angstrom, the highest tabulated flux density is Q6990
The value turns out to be 4.21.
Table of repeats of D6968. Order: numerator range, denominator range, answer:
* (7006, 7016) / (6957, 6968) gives 0.96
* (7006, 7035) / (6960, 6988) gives 1.04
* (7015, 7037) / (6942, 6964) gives 0.91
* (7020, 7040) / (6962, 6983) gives 1.04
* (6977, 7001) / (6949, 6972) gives 0.89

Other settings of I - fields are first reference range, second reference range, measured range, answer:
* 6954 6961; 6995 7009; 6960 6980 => 2.70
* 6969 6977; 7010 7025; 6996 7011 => -0.74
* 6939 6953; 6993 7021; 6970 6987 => 1.26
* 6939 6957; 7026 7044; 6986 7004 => 0.22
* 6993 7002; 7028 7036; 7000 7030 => -0.14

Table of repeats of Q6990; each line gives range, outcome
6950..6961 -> 4.915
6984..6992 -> 3.909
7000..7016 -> 4.018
